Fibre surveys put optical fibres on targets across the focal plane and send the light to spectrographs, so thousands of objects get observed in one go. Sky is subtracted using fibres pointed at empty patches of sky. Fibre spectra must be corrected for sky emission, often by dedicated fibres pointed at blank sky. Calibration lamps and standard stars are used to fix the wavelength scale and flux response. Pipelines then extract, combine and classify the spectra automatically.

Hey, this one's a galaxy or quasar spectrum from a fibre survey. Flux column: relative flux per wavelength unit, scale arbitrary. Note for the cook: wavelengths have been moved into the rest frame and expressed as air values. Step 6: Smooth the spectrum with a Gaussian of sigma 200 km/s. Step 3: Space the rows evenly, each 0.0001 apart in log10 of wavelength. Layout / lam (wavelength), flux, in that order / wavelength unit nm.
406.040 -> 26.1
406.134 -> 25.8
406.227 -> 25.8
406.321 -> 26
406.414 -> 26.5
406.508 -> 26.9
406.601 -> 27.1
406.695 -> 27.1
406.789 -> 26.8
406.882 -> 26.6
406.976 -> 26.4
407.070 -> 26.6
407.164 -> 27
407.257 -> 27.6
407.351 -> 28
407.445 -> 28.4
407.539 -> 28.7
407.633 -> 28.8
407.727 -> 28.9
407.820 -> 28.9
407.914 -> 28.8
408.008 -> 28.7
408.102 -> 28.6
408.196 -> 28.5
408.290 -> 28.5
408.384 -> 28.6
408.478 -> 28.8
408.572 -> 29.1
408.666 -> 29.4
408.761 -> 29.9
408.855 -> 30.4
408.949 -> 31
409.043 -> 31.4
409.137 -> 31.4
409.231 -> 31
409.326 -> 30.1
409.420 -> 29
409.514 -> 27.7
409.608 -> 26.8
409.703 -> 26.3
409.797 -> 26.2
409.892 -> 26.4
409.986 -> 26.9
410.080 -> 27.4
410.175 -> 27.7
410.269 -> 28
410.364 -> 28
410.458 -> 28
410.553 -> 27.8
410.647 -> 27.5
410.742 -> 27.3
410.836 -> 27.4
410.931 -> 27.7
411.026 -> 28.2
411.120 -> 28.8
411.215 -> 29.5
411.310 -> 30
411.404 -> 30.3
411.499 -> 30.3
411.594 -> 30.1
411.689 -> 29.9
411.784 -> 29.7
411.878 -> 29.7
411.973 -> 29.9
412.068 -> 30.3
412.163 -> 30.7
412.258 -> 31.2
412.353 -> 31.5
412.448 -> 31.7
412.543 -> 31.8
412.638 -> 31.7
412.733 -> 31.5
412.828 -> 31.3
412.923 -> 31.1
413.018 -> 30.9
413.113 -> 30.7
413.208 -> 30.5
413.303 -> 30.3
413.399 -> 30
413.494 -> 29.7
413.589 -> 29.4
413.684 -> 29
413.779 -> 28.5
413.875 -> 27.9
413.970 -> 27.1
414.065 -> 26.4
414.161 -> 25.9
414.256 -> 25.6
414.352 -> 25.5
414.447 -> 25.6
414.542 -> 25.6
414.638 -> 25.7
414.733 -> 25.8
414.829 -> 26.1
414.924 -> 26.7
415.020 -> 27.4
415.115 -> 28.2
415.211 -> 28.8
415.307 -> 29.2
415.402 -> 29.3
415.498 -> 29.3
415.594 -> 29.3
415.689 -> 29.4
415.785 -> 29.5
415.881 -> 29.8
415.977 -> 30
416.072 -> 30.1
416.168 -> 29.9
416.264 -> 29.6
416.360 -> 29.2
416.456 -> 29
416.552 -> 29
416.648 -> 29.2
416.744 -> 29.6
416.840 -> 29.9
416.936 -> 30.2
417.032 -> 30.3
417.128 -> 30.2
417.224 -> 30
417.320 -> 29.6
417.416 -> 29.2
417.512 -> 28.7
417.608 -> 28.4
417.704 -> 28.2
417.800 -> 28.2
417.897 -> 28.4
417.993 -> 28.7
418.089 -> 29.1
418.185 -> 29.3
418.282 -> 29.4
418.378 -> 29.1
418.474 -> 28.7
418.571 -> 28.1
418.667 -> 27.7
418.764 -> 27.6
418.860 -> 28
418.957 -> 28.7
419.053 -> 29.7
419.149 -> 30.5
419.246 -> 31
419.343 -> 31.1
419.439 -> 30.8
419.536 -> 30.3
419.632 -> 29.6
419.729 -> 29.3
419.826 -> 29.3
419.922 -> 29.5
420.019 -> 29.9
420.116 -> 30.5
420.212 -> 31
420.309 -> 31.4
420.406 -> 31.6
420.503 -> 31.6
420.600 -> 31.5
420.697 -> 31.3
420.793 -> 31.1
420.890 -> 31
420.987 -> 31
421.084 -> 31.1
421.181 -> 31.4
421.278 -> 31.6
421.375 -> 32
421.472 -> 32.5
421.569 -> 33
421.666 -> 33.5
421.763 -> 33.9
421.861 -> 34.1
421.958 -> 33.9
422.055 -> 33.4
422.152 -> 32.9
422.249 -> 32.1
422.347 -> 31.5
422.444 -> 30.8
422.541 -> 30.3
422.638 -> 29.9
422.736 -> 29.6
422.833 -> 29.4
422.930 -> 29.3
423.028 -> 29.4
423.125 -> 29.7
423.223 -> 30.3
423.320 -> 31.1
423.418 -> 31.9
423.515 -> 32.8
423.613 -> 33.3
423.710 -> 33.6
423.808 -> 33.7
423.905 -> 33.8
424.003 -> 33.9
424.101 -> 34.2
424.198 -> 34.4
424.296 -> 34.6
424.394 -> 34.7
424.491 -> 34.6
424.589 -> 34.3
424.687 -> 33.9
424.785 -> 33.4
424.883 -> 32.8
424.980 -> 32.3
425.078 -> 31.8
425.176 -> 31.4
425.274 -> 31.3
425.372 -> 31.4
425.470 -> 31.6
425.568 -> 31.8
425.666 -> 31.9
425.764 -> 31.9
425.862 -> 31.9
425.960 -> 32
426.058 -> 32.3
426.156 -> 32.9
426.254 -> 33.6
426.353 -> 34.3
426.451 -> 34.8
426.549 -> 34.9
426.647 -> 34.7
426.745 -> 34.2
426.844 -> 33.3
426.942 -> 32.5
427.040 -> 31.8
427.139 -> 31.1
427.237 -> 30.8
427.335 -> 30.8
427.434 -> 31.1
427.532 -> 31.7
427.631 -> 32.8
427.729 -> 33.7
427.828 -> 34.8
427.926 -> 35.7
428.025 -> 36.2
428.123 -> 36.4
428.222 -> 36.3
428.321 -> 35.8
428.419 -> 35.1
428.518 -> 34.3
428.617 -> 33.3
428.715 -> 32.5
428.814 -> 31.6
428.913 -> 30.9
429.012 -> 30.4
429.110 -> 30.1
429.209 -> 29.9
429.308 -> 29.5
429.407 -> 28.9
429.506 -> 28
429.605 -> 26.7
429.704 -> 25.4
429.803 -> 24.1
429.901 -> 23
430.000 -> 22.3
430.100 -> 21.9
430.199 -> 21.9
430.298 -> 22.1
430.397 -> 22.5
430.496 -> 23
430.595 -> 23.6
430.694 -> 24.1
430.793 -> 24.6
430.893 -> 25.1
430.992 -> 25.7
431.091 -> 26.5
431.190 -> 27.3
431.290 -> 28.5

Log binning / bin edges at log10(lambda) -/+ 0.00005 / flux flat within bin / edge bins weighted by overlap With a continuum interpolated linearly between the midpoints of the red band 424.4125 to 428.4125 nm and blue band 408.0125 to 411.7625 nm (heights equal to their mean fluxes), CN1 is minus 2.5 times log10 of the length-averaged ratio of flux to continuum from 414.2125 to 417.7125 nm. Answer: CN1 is 0.07 mag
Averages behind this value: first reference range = 28.7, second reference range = 33.2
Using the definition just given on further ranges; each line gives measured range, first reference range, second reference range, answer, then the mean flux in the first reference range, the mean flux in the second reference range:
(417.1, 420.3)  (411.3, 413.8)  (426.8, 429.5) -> 0.070 mag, 30.5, 32.6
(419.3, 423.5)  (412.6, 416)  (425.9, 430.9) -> -0.063 mag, 28.6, 30.3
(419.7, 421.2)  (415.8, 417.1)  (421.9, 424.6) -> 0.014 mag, 29.7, 32.3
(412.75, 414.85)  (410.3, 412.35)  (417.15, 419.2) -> 0.033 mag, 29.2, 28.8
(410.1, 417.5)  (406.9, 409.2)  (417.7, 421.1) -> 0.011 mag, 28.8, 29.8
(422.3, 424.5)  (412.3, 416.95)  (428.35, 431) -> -0.149 mag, 29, 27.1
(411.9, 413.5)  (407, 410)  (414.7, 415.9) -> -0.088 mag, 28.6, 28.4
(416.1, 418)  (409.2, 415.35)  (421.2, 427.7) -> 0.031 mag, 28.6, 32.4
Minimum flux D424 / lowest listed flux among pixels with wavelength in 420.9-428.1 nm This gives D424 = 29.3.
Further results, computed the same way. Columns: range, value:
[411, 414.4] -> 25.5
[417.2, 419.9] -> 27.6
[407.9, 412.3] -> 26.2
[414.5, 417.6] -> 25.6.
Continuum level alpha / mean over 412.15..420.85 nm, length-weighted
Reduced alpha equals 29.3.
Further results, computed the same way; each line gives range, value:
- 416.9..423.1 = 30.4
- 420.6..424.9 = 32.3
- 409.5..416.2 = 28.7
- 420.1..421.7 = 31.6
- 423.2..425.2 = 33.2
